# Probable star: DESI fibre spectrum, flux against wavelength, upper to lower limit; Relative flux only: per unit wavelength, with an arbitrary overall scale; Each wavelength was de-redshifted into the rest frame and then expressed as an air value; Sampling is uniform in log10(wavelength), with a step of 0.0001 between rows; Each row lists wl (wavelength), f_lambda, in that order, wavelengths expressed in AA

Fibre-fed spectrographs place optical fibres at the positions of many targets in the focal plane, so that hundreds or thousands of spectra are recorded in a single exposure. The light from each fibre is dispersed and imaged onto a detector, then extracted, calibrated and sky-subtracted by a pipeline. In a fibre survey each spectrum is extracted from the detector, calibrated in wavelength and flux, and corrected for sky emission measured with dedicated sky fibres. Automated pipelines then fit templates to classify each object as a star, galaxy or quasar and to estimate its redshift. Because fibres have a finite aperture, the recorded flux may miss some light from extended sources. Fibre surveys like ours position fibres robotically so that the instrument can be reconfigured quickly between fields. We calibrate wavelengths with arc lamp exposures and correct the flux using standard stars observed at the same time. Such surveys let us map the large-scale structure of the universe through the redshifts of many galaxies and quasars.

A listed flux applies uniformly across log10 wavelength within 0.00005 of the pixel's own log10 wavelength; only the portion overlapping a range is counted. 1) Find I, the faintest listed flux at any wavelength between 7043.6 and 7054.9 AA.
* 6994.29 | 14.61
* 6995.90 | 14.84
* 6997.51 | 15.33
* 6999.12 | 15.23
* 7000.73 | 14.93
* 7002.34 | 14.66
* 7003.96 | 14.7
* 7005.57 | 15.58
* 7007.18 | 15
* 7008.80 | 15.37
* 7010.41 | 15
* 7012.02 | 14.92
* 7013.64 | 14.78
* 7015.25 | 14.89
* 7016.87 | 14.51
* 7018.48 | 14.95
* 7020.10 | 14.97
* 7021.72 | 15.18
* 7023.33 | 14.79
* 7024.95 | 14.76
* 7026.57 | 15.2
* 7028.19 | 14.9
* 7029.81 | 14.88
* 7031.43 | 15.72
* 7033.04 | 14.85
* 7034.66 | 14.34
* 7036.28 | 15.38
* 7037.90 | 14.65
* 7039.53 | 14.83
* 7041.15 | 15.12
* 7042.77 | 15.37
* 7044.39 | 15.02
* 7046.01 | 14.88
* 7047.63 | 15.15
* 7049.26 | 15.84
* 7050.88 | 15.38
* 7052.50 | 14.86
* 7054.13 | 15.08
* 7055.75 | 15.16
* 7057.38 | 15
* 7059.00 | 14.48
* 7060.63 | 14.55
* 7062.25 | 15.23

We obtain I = 14.86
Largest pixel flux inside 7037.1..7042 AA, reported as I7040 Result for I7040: 15.12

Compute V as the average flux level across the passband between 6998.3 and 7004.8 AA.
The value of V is 14.9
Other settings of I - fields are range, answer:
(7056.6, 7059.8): 14.48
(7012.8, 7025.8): 14.51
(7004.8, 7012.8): 14.92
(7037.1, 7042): 14.65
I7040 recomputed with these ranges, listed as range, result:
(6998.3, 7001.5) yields 15.23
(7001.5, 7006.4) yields 15.58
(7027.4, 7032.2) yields 15.72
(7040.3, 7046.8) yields 15.37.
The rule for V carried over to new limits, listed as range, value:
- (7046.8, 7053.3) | 15.3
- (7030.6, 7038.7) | 15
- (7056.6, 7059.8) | 14.8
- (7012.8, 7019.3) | 14.8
